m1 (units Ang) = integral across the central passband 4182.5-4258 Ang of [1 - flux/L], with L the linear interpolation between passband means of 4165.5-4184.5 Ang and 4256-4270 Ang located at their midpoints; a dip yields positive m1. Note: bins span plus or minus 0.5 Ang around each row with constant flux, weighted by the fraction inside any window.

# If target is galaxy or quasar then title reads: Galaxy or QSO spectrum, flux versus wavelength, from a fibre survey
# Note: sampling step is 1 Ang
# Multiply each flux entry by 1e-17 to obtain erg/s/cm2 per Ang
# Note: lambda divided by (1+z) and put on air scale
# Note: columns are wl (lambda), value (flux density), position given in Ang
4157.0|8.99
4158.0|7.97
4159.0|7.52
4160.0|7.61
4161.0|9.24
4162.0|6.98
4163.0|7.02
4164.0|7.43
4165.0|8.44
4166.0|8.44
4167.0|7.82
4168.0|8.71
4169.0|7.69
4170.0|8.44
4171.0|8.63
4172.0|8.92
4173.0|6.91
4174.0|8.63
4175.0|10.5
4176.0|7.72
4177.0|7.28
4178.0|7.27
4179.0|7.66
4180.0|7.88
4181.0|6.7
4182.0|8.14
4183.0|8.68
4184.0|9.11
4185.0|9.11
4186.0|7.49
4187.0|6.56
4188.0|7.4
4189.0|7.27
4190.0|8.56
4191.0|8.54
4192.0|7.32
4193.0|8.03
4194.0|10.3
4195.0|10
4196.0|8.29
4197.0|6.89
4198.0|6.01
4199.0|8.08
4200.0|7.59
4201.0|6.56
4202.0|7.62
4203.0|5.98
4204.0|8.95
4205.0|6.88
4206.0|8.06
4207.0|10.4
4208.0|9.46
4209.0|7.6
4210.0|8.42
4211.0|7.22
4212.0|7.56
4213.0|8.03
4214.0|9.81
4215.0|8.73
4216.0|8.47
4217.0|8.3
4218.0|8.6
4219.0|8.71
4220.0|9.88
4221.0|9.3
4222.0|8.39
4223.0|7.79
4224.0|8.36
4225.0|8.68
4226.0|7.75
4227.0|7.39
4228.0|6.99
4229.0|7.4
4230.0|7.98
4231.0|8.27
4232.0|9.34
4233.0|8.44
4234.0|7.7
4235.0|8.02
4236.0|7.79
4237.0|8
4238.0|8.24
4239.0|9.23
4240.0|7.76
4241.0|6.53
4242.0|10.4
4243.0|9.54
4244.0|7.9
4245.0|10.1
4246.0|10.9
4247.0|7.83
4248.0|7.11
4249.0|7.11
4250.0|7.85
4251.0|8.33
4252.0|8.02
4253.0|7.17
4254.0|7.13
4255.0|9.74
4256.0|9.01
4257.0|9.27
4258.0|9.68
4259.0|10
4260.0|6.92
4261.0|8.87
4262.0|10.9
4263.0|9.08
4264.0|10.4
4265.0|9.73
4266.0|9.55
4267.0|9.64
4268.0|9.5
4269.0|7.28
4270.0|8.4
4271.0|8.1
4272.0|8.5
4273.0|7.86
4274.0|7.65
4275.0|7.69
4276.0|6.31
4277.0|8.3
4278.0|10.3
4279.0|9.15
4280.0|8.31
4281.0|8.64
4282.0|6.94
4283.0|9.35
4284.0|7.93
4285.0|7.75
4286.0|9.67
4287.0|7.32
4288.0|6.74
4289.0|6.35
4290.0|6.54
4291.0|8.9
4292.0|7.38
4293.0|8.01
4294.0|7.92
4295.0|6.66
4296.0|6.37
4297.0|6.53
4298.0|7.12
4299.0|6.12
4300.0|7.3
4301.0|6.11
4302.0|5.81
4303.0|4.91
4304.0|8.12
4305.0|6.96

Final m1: 4.2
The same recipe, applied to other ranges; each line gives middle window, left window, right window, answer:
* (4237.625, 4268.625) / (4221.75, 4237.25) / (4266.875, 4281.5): -2.37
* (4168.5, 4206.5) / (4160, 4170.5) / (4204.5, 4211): 1.18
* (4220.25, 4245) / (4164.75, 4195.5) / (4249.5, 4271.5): 1.00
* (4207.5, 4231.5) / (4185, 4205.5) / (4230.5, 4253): -0.69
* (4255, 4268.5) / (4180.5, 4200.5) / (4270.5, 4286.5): -1.99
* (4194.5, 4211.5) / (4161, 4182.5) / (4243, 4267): 0.88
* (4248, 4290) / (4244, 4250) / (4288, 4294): -2.43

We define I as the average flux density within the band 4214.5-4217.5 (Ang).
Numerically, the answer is 8.5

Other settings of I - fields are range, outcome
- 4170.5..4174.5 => 8.27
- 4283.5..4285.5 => 7.84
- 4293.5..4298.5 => 6.92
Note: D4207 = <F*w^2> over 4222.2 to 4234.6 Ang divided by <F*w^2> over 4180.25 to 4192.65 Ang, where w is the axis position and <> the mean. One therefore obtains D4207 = 1.03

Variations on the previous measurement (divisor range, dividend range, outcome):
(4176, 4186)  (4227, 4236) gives 1.03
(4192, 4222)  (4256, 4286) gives 1.09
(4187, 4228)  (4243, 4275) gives 1.09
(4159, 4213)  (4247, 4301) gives 1.06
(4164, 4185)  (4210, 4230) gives 1.03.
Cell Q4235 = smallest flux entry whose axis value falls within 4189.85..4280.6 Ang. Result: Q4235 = 5.98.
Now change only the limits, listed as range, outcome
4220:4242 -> 6.53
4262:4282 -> 6.31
